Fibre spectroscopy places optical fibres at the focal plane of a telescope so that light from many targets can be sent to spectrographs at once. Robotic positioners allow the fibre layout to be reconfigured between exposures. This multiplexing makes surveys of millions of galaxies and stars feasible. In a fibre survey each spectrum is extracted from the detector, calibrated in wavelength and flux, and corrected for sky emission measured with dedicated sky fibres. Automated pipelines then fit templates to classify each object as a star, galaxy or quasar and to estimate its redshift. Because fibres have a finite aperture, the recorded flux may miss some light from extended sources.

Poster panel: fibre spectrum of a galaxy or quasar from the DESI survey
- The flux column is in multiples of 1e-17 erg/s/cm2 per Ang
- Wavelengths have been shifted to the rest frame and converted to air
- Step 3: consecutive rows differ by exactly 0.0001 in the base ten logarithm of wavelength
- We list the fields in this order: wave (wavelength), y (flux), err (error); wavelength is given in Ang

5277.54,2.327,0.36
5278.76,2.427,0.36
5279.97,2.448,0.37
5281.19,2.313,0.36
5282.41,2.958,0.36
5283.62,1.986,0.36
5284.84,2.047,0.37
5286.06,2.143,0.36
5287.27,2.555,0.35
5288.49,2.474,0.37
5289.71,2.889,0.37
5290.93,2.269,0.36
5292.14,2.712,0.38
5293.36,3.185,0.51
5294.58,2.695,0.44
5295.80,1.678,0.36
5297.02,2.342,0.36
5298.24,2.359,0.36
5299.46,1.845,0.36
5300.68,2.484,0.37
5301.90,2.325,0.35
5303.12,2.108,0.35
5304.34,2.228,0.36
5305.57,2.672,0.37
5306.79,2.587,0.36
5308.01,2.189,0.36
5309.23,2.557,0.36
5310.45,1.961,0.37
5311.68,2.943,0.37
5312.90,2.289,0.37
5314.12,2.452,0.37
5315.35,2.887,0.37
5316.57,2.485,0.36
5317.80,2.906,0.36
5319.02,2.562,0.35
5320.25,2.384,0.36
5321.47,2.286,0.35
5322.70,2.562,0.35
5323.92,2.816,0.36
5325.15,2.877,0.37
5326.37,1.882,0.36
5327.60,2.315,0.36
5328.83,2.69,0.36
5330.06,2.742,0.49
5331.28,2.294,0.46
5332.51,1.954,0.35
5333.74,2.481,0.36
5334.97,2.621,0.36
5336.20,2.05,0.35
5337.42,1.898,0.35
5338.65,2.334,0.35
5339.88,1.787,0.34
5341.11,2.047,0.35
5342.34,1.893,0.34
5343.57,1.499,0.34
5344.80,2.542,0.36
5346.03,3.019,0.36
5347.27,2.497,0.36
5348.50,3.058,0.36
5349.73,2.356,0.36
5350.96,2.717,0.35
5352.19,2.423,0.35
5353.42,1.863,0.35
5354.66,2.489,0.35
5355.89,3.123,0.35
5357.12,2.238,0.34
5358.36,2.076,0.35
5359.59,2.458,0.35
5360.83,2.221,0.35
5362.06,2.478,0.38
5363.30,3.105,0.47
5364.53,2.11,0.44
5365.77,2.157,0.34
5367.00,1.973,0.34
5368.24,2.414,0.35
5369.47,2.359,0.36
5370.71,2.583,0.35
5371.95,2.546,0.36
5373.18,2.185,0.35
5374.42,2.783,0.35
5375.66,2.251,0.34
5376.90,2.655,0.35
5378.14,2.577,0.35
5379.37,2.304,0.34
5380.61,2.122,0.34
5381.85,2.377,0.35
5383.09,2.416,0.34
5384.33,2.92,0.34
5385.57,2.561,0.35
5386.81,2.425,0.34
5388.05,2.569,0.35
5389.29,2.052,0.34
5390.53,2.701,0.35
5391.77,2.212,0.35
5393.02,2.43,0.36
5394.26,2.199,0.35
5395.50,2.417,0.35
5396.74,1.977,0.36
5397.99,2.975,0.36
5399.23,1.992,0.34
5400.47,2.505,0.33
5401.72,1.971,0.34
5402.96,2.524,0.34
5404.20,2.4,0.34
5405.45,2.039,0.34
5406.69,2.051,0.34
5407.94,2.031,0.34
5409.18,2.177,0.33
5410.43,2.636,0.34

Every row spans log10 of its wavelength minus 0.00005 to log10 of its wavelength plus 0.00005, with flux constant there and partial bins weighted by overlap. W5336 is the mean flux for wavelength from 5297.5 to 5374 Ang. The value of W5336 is 2.39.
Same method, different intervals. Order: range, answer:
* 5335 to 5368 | 2.33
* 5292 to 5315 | 2.4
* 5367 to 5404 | 2.41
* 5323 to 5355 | 2.35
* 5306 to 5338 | 2.45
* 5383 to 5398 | 2.43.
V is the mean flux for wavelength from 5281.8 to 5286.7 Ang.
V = 2.29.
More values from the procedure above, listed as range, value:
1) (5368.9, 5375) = 2.49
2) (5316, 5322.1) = 2.52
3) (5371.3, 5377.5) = 2.48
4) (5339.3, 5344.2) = 1.81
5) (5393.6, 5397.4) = 2.21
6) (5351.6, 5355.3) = 2.26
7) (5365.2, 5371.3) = 2.3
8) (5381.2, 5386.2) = 2.56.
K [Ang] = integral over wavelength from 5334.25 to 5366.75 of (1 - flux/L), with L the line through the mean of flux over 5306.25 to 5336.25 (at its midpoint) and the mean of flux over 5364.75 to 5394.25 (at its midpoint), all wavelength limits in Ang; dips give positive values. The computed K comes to 1.3 Ang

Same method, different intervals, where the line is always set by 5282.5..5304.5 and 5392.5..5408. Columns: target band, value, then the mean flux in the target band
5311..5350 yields -1.3 Ang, 2.42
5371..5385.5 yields -1.1 Ang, 2.47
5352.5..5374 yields -0.7 Ang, 2.38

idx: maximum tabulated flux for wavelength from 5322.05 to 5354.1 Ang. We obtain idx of 3.058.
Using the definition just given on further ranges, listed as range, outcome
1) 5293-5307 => 3.185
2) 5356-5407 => 3.105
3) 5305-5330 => 2.943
